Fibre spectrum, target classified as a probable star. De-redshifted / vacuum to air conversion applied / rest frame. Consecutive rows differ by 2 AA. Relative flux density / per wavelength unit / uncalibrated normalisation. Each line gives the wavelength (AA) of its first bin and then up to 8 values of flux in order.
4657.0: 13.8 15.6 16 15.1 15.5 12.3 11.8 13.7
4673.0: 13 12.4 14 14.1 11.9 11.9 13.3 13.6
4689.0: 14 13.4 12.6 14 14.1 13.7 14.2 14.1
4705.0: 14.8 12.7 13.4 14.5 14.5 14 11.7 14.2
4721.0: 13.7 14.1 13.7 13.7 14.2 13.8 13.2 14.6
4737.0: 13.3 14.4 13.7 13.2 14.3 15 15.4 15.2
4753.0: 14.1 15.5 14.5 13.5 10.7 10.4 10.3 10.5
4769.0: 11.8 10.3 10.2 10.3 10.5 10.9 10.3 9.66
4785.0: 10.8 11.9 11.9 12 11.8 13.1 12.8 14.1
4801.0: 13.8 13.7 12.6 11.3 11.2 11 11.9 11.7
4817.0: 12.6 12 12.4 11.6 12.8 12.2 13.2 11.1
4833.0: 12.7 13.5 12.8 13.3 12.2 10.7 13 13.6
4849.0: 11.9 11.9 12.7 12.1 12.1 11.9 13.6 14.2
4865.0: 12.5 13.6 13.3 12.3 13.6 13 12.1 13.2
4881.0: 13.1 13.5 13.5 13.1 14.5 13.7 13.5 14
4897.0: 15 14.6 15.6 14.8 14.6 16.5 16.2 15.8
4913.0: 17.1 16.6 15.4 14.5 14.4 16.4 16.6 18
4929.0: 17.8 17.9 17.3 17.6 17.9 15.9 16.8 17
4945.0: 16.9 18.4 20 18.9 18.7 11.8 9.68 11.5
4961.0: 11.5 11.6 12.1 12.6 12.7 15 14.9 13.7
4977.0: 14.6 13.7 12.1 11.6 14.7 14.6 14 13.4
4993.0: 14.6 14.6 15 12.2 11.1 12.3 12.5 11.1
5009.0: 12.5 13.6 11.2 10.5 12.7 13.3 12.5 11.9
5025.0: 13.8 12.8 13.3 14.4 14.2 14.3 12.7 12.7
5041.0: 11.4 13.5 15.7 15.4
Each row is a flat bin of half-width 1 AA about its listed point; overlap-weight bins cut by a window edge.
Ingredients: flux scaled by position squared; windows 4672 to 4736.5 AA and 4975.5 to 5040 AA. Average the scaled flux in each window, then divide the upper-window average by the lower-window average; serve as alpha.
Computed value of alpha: 1.1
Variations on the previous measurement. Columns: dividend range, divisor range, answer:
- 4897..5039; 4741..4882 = 1.24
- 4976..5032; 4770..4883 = 1.14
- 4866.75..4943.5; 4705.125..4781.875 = 1.24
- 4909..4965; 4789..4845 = 1.35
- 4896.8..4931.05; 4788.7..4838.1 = 1.34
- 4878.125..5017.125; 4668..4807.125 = 1.22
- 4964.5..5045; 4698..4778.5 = 1.11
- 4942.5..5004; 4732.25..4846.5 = 1.22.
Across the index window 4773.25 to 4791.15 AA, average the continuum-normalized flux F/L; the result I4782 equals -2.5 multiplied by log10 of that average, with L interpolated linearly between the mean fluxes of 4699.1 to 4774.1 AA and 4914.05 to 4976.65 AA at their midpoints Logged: 0.27 mag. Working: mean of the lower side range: 13.4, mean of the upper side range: 15.5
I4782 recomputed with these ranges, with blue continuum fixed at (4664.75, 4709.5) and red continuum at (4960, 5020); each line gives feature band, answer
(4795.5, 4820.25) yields 0.07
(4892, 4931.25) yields -0.20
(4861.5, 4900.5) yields -0.03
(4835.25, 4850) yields 0.05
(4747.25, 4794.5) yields 0.12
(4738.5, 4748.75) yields -0.07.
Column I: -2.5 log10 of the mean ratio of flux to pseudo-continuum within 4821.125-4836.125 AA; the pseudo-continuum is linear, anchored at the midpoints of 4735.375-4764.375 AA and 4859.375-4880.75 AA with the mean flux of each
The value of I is 0.07 mag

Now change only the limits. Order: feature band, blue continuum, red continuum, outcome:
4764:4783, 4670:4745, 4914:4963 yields 0.33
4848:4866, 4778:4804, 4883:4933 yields 0.12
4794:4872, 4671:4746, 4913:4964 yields 0.19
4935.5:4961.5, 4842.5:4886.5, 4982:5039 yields -0.22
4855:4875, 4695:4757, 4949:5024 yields 0.05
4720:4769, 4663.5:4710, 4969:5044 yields -0.01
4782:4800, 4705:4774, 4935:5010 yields 0.13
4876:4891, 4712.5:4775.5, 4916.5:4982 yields 0.10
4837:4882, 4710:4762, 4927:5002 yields 0.13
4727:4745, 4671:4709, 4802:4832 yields -0.07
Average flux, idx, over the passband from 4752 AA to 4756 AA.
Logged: 14.8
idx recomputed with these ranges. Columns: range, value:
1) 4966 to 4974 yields 13.8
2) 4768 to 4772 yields 11.1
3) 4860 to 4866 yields 13.4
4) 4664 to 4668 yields 13.9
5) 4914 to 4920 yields 15.5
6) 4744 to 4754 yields 14.8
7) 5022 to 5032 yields 13.2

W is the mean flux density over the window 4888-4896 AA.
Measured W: 13.9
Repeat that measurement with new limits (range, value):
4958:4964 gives 11.5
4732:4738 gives 13.7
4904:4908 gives 15.6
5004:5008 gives 11.8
